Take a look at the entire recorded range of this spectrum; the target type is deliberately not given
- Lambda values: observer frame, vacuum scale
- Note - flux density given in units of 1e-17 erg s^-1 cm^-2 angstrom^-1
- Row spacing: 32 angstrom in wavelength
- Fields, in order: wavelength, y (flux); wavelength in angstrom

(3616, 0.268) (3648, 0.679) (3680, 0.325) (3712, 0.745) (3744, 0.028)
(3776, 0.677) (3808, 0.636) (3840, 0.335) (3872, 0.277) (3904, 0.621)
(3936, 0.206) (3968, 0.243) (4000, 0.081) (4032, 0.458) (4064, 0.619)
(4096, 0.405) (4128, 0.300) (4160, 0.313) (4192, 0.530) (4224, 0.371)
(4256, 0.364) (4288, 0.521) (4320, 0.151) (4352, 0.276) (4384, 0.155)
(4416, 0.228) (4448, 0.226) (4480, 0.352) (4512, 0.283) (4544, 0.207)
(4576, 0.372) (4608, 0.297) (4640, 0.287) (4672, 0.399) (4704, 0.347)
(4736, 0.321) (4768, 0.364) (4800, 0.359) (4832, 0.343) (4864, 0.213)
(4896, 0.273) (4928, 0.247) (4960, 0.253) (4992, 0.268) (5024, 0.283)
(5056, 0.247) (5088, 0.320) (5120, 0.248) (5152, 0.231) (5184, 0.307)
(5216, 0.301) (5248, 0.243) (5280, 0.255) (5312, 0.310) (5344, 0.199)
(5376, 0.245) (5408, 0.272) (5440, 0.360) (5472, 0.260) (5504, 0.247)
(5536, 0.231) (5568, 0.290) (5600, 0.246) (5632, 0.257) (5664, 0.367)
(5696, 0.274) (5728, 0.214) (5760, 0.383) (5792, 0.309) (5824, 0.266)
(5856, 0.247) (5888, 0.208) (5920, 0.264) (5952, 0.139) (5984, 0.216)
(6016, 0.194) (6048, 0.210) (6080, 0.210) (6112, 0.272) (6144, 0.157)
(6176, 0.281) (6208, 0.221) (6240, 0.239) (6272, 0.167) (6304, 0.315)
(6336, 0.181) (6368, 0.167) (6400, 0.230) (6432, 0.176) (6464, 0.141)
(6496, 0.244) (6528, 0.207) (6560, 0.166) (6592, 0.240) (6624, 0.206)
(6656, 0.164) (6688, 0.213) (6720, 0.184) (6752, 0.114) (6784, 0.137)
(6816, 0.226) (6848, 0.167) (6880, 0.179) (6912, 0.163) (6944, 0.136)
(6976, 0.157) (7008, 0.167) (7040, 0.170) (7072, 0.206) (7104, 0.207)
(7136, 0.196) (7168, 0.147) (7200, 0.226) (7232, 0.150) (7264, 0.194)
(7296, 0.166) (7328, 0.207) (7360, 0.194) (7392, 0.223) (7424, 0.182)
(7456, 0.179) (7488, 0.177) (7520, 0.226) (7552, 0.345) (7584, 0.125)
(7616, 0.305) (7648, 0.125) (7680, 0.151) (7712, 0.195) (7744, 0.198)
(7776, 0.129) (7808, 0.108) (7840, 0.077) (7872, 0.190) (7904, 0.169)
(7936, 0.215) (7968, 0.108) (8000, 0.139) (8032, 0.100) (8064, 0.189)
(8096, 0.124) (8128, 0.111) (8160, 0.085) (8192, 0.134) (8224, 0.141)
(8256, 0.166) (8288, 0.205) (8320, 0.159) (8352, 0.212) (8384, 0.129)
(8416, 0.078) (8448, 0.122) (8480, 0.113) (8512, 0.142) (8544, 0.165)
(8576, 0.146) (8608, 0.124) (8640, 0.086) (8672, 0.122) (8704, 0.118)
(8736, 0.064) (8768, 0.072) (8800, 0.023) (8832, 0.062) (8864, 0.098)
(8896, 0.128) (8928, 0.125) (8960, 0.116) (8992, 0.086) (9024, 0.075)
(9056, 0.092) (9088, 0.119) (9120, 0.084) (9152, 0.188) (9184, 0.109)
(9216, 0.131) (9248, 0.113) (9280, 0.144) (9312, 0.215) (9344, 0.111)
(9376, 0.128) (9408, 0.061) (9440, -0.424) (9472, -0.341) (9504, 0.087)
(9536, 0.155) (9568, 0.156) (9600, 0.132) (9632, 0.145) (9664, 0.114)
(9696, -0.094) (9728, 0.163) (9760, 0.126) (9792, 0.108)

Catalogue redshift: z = 0.15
